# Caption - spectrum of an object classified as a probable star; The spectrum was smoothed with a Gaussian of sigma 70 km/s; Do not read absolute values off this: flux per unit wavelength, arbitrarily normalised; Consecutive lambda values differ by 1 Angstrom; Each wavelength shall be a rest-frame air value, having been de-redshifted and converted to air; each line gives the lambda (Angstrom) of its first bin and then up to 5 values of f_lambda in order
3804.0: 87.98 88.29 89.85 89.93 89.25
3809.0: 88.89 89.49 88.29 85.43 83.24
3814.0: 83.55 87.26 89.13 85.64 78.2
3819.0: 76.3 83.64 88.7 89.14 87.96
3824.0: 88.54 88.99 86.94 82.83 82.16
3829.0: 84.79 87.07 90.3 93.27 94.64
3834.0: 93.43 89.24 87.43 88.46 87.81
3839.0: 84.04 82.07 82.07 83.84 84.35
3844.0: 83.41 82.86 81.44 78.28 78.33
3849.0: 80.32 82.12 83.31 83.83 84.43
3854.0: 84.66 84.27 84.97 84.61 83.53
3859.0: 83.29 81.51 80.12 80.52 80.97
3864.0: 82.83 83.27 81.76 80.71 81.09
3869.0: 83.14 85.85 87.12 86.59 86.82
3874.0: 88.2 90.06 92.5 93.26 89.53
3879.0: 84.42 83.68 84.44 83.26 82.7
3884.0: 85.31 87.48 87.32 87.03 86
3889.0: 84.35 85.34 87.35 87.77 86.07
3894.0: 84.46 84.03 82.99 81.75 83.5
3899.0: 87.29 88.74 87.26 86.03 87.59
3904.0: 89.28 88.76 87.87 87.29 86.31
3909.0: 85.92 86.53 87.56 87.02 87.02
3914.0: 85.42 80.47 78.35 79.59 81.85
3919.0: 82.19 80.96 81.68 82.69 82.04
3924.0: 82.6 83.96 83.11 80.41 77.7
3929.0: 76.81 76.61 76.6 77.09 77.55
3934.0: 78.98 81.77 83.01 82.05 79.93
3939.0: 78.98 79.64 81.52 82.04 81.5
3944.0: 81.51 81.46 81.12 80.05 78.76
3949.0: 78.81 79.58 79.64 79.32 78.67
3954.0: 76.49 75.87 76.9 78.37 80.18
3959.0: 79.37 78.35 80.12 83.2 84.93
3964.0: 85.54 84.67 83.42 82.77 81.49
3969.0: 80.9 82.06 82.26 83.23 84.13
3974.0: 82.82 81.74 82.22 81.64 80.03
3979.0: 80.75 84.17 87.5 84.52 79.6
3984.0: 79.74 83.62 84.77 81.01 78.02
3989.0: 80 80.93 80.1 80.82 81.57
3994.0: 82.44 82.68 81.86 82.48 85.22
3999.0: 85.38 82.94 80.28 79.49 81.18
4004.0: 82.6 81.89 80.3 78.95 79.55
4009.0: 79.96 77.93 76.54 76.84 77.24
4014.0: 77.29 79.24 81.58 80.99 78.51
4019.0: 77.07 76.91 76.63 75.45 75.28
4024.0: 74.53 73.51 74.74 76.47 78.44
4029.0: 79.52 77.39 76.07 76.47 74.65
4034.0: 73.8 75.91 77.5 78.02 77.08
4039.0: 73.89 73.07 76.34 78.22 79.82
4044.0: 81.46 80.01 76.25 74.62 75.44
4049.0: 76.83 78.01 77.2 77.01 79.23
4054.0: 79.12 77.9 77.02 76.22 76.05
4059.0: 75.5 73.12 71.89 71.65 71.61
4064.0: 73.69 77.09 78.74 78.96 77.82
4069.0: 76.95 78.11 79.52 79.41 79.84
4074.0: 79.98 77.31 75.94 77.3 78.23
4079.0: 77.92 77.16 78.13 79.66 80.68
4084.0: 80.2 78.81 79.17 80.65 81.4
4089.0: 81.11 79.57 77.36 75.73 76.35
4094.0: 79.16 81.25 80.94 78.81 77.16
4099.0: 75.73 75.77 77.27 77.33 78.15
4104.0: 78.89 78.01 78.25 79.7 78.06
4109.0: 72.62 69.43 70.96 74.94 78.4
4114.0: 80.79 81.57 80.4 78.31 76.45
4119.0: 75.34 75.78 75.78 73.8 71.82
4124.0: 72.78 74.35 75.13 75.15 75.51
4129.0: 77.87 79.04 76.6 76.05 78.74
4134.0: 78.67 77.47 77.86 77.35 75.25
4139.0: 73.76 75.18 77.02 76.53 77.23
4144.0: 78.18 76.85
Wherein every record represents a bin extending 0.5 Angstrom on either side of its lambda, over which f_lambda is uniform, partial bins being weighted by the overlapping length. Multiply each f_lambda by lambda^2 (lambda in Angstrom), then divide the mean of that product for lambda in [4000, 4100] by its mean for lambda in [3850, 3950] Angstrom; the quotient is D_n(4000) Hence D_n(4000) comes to 1.0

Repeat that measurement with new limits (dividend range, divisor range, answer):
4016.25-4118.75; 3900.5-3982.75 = 1.00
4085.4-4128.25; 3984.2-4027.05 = 1.02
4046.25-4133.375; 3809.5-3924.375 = 1.01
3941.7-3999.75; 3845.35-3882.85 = 1.02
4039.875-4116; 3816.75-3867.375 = 1.03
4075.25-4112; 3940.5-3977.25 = 1.03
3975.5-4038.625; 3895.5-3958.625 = 1.01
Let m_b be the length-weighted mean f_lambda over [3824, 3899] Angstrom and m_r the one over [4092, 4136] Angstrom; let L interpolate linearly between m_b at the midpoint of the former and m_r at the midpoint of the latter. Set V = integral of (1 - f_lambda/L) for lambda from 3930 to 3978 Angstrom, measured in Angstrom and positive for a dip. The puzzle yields 0.83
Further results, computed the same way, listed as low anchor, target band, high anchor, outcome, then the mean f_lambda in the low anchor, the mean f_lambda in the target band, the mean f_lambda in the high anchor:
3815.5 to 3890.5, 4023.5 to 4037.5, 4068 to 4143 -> 0.6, 85.1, 76.2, 77.4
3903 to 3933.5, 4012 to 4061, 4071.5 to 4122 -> 1.6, 82.8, 76.9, 77.9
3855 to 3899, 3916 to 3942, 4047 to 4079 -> 0.7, 84.9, 80.4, 76.8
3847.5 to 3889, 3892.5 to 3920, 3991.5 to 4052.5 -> -0.7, 84.5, 85.1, 78.4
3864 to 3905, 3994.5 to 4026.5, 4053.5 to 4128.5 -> 0.5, 85.9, 79.2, 77.2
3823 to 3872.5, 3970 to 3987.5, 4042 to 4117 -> -0.4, 84.6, 82.6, 77.6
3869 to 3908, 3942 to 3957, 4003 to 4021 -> 0.6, 86.5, 79.3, 79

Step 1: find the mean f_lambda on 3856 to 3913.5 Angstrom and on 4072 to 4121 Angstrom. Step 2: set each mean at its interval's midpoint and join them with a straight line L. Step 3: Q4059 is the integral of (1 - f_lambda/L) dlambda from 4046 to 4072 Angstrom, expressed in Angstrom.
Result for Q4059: 0.9 Angstrom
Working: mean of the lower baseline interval 85.6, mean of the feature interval 76.4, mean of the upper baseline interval 78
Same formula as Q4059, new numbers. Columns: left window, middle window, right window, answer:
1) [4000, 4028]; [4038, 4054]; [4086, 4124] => 0.15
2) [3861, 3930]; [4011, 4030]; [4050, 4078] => 0.40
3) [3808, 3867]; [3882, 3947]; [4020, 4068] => -1.30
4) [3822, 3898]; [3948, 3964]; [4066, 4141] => 0.51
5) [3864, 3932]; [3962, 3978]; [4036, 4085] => -0.30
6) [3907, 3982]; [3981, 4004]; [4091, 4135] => -0.51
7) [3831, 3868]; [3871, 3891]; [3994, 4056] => -0.90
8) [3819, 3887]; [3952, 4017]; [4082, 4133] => 0.00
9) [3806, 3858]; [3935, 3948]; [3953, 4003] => 0.26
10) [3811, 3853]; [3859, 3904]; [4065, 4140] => -0.79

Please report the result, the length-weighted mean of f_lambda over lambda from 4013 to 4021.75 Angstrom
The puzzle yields 78.4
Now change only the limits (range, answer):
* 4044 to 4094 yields 77.6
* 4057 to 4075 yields 76.5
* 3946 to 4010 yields 81.3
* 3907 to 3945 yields 81.7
